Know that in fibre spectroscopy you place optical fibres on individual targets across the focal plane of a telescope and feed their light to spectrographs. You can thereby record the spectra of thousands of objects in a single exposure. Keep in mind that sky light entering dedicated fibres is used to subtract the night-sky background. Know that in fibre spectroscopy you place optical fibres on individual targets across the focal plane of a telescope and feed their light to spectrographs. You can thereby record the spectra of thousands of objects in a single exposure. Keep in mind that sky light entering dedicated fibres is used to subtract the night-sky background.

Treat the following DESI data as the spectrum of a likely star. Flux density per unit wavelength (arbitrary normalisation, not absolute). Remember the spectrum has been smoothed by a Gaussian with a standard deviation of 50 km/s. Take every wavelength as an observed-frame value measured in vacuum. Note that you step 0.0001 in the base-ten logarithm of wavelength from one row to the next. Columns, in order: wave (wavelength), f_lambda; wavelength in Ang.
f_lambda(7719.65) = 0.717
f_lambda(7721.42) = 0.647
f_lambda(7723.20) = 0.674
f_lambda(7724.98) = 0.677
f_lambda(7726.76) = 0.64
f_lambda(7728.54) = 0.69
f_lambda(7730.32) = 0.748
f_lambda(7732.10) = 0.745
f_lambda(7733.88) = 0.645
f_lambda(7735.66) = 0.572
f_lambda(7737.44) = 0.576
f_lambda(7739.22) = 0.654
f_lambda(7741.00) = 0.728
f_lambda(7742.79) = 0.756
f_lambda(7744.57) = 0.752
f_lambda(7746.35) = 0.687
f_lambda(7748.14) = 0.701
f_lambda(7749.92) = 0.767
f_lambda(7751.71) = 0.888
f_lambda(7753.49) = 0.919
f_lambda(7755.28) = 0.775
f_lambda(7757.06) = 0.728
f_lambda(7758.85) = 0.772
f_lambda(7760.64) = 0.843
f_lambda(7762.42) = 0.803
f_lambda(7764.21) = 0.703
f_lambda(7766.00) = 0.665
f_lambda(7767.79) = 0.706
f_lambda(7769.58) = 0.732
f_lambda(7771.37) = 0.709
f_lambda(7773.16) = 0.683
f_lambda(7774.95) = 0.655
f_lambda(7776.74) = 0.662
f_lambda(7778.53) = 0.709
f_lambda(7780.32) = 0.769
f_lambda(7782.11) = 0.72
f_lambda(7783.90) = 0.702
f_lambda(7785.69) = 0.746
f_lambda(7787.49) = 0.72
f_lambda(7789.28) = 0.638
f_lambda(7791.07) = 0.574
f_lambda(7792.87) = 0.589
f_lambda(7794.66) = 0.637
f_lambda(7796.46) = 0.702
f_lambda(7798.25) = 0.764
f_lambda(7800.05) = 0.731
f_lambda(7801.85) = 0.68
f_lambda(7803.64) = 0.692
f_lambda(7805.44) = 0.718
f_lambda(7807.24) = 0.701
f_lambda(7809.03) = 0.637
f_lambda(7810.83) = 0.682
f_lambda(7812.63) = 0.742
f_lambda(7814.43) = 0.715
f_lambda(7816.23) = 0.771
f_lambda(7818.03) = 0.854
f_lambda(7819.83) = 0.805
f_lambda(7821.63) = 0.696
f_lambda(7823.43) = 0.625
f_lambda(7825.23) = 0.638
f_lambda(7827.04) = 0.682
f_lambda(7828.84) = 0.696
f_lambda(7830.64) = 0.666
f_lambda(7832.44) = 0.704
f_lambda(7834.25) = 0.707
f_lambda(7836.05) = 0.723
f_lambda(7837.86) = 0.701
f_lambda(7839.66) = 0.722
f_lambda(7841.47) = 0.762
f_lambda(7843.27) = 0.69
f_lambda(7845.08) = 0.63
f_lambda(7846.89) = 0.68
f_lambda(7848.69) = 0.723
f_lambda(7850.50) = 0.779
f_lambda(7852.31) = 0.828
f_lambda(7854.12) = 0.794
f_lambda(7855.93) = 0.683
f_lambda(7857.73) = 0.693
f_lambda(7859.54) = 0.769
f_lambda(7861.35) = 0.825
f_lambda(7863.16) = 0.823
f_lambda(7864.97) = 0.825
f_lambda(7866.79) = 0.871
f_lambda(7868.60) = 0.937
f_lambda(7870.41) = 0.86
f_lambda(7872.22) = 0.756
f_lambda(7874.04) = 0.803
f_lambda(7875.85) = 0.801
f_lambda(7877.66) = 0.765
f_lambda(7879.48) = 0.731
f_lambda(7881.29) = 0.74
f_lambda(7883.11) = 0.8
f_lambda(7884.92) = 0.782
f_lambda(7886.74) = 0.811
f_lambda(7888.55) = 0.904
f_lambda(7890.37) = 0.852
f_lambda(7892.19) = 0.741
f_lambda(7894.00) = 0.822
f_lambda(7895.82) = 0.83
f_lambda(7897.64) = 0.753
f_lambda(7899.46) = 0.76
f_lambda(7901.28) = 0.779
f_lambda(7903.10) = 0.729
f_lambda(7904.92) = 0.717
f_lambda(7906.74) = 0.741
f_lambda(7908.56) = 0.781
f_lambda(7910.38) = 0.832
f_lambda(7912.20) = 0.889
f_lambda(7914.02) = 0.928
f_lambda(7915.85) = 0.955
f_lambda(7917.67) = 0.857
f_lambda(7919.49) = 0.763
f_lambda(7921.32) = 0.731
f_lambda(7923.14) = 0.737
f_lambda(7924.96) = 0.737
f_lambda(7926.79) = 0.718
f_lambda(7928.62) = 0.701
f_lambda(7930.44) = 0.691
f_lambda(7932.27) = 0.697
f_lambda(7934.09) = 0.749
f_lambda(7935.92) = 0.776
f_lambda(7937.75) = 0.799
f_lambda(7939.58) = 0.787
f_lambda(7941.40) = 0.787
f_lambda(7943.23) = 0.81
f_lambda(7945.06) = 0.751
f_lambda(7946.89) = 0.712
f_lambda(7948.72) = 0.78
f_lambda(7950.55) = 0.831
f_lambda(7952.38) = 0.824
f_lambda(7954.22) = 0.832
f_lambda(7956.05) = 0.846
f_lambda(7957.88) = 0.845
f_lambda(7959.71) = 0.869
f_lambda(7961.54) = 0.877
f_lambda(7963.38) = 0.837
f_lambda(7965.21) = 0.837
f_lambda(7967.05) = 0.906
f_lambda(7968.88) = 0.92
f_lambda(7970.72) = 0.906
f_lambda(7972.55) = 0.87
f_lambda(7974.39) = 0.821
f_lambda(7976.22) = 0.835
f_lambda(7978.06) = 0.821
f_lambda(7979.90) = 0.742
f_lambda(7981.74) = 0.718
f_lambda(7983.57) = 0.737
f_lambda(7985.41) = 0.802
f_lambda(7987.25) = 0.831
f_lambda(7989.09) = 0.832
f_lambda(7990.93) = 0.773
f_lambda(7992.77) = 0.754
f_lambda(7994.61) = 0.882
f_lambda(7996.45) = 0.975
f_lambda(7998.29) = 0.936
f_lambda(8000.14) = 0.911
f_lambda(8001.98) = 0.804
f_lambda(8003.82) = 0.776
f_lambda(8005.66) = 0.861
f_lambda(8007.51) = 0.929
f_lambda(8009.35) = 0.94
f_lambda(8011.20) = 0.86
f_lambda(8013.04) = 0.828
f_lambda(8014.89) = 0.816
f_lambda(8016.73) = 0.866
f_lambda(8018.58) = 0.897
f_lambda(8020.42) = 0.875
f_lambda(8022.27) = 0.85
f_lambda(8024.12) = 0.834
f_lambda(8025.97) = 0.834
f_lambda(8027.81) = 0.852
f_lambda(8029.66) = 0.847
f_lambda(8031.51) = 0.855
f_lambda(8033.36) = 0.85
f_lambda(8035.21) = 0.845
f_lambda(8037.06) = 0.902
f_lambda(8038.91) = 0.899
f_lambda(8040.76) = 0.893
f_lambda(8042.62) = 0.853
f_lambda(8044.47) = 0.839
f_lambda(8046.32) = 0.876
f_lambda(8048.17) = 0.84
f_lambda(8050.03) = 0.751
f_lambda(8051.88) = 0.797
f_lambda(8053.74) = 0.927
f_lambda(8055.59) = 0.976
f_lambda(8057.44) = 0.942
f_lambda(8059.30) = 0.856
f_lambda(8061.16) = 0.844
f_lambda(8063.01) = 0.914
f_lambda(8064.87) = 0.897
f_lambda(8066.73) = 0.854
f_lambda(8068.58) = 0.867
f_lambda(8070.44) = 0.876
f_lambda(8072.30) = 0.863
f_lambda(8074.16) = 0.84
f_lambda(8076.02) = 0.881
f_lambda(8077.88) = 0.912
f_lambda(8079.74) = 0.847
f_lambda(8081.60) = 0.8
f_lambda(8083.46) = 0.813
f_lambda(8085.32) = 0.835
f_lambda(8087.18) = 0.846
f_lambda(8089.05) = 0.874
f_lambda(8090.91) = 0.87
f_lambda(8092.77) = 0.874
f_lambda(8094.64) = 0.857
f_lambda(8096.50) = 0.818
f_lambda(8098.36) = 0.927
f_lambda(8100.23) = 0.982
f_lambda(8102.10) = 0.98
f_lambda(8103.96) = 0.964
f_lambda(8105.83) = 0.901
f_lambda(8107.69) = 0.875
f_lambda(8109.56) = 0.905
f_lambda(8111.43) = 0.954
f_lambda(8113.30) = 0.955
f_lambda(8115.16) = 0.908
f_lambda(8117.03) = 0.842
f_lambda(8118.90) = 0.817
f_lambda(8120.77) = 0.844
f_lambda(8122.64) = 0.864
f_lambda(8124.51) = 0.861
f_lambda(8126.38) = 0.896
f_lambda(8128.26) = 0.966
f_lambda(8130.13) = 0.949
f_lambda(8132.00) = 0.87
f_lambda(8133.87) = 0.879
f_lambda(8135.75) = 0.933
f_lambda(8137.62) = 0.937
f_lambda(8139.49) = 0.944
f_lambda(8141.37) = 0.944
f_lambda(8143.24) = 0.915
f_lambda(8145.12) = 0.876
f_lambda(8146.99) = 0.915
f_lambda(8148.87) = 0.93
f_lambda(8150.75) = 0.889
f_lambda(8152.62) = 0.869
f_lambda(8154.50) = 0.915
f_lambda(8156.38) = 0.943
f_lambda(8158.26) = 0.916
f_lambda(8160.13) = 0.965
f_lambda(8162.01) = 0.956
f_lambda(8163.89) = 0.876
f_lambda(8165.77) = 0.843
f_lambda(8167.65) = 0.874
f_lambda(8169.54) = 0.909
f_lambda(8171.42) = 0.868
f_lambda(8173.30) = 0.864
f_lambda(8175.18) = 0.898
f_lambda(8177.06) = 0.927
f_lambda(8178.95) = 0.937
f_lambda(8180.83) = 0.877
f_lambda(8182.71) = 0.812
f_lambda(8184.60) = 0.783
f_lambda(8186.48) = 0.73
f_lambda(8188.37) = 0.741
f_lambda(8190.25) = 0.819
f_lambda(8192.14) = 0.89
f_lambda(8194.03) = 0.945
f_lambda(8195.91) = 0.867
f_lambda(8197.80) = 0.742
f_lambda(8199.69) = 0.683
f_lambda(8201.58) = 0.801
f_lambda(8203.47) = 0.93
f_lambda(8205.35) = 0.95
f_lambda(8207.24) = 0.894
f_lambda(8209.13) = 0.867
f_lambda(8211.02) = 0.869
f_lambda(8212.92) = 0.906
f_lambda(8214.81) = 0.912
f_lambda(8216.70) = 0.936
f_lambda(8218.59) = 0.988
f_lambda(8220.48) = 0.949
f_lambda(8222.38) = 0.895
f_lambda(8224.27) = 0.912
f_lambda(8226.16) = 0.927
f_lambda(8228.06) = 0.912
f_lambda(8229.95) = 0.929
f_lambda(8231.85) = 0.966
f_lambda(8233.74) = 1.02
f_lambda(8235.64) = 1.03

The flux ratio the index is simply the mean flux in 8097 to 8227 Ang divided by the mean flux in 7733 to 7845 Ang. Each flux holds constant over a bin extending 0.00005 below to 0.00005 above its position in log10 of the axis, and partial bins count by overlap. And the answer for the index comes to 1.3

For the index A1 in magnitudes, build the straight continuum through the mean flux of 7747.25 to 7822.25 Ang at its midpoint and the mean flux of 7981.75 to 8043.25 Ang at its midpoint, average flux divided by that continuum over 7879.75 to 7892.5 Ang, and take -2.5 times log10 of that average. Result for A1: -0.03 mag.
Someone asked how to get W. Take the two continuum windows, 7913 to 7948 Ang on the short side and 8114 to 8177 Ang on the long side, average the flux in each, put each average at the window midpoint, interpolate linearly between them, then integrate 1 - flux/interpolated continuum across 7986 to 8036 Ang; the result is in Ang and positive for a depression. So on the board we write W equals -2.1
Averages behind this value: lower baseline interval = 0.773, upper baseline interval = 0.9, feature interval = 0.856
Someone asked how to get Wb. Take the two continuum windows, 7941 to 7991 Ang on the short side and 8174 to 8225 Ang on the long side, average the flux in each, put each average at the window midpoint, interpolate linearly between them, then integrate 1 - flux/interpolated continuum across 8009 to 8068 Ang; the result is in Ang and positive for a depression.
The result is -2.1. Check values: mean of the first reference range 0.821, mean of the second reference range 0.869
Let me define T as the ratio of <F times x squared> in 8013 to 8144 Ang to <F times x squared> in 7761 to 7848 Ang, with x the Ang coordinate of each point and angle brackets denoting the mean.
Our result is 1.34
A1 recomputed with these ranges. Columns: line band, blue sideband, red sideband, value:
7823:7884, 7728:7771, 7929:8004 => 0.03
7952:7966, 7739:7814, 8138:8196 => -0.07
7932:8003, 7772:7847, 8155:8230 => -0.07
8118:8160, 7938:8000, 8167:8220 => -0.06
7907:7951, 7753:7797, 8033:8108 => 0.02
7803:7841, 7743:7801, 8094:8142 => 0.06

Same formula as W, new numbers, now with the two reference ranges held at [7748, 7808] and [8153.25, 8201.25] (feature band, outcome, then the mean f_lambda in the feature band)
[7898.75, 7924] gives -1.06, 0.8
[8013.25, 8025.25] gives -0.71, 0.854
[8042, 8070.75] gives -1.75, 0.87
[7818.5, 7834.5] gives 0.94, 0.695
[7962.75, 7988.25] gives -1.18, 0.827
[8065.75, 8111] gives -2.59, 0.878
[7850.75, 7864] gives -0.44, 0.774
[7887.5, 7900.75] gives -0.80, 0.808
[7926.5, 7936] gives 0.71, 0.718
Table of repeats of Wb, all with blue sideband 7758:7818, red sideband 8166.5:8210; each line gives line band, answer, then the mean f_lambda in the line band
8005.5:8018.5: -1.4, 0.873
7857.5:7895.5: -3.5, 0.808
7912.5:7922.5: -1.2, 0.846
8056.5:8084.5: -2.0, 0.867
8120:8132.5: -1.0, 0.894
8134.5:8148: -1.4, 0.922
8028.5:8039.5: -0.9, 0.865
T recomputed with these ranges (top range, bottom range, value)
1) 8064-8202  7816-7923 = 1.22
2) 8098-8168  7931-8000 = 1.16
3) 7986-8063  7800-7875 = 1.22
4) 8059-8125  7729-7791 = 1.33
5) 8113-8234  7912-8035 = 1.13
